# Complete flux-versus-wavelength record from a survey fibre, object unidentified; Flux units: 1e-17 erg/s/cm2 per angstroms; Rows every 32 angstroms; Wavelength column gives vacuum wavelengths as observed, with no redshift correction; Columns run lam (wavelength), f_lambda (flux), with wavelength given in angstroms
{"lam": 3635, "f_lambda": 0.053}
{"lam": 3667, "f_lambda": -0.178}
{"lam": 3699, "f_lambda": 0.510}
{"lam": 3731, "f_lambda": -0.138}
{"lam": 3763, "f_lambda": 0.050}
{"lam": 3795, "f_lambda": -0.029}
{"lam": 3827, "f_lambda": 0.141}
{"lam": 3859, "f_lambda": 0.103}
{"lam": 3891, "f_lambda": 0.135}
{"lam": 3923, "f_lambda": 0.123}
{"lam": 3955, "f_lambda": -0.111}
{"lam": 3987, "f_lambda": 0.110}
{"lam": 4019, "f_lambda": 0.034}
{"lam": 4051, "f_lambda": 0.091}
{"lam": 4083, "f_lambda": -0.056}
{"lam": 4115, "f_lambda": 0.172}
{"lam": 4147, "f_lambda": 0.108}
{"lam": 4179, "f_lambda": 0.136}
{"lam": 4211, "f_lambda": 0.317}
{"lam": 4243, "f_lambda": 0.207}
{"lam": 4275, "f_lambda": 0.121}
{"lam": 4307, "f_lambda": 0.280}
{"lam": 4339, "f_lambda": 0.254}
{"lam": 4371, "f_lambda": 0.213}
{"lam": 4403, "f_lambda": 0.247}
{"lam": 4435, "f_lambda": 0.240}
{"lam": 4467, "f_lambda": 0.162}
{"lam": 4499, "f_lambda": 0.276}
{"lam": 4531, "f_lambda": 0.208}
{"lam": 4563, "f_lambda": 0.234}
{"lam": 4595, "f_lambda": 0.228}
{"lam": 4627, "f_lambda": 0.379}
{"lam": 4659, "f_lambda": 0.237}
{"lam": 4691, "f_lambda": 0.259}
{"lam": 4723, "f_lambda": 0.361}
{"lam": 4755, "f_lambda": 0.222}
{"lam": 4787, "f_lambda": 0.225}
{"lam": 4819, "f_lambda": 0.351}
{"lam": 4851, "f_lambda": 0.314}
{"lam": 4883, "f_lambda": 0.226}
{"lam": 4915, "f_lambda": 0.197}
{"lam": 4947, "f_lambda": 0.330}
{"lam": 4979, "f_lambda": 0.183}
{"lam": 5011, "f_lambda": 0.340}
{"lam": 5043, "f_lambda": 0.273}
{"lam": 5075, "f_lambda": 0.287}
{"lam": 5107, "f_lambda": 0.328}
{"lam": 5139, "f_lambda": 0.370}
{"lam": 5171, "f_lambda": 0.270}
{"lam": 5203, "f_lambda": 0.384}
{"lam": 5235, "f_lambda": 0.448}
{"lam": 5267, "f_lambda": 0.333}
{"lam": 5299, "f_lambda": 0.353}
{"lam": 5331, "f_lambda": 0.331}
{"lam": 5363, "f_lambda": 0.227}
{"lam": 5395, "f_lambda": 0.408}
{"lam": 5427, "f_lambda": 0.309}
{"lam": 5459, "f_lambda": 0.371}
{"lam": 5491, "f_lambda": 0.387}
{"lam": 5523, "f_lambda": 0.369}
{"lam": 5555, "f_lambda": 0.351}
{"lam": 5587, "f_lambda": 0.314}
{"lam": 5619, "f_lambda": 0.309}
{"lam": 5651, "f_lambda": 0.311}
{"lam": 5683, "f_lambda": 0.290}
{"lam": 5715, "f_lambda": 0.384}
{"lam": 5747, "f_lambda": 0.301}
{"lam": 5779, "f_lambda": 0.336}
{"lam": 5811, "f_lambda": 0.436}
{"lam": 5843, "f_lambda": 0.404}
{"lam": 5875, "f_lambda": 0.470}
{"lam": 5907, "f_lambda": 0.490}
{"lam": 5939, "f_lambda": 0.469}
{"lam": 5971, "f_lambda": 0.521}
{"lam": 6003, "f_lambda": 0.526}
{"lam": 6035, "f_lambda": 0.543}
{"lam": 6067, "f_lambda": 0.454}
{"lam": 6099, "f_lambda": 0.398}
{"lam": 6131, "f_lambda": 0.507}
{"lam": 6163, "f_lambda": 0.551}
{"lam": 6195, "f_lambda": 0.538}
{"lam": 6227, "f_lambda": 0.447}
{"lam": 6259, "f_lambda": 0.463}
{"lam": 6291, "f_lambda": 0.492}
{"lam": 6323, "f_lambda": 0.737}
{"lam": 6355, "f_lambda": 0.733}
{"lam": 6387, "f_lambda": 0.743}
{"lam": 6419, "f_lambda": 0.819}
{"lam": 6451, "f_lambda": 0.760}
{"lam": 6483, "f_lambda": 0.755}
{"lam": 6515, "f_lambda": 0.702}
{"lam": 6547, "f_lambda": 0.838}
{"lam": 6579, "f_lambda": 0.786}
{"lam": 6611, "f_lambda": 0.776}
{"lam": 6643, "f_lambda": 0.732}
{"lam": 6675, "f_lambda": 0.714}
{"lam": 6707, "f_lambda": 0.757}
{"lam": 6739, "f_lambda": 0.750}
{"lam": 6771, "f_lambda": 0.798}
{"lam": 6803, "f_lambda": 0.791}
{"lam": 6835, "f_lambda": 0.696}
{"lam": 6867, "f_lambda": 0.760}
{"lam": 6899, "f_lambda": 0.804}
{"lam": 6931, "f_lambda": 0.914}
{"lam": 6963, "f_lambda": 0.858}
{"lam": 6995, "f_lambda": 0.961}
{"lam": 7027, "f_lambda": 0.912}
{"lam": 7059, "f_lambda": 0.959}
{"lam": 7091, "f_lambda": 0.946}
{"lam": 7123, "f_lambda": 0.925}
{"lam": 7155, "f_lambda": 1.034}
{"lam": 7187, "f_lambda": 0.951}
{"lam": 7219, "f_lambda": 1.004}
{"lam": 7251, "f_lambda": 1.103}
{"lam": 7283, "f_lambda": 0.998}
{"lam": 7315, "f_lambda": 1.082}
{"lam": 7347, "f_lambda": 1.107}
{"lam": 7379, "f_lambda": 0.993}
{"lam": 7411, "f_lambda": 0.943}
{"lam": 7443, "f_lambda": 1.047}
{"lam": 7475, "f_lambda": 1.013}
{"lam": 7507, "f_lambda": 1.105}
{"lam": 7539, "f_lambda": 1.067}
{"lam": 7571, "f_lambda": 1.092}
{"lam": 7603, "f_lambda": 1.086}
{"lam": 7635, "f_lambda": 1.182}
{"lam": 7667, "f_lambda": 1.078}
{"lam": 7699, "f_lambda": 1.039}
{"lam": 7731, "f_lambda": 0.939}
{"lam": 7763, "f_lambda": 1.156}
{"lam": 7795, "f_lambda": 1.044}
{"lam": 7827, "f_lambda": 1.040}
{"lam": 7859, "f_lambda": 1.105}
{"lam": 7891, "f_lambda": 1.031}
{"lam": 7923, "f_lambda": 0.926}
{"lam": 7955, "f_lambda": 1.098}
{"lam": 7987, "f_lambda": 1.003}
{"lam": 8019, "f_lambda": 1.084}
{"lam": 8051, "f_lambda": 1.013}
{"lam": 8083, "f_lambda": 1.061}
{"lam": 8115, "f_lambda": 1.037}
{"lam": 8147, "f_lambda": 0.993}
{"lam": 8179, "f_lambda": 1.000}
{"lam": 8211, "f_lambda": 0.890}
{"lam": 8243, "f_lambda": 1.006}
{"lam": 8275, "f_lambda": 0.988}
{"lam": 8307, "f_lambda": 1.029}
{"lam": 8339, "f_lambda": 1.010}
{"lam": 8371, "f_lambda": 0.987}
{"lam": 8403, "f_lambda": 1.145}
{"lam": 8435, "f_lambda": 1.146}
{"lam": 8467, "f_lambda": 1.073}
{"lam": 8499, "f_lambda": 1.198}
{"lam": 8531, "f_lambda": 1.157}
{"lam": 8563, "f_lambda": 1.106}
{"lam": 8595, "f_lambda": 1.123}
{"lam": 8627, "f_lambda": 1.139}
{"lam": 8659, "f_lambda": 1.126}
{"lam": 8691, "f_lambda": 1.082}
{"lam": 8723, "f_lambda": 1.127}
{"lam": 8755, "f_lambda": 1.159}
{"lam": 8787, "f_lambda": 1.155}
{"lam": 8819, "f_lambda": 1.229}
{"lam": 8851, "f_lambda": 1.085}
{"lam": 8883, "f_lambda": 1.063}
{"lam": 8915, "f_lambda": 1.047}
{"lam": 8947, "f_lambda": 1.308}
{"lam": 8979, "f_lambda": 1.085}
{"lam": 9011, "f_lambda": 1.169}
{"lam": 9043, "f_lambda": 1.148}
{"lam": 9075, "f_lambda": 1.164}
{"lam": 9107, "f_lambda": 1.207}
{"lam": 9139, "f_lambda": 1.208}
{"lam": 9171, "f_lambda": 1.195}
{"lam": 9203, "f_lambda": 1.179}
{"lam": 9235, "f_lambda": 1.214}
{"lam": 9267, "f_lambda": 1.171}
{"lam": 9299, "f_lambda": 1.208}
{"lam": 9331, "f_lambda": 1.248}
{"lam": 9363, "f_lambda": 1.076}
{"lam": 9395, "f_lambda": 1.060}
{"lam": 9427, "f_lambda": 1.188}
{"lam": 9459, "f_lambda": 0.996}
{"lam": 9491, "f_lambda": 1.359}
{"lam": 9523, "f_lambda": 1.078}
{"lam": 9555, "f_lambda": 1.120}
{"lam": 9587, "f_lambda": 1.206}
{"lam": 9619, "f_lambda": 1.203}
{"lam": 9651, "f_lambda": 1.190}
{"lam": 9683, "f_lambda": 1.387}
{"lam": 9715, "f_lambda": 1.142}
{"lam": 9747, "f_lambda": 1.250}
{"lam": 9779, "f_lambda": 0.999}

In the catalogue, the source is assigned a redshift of 0.586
